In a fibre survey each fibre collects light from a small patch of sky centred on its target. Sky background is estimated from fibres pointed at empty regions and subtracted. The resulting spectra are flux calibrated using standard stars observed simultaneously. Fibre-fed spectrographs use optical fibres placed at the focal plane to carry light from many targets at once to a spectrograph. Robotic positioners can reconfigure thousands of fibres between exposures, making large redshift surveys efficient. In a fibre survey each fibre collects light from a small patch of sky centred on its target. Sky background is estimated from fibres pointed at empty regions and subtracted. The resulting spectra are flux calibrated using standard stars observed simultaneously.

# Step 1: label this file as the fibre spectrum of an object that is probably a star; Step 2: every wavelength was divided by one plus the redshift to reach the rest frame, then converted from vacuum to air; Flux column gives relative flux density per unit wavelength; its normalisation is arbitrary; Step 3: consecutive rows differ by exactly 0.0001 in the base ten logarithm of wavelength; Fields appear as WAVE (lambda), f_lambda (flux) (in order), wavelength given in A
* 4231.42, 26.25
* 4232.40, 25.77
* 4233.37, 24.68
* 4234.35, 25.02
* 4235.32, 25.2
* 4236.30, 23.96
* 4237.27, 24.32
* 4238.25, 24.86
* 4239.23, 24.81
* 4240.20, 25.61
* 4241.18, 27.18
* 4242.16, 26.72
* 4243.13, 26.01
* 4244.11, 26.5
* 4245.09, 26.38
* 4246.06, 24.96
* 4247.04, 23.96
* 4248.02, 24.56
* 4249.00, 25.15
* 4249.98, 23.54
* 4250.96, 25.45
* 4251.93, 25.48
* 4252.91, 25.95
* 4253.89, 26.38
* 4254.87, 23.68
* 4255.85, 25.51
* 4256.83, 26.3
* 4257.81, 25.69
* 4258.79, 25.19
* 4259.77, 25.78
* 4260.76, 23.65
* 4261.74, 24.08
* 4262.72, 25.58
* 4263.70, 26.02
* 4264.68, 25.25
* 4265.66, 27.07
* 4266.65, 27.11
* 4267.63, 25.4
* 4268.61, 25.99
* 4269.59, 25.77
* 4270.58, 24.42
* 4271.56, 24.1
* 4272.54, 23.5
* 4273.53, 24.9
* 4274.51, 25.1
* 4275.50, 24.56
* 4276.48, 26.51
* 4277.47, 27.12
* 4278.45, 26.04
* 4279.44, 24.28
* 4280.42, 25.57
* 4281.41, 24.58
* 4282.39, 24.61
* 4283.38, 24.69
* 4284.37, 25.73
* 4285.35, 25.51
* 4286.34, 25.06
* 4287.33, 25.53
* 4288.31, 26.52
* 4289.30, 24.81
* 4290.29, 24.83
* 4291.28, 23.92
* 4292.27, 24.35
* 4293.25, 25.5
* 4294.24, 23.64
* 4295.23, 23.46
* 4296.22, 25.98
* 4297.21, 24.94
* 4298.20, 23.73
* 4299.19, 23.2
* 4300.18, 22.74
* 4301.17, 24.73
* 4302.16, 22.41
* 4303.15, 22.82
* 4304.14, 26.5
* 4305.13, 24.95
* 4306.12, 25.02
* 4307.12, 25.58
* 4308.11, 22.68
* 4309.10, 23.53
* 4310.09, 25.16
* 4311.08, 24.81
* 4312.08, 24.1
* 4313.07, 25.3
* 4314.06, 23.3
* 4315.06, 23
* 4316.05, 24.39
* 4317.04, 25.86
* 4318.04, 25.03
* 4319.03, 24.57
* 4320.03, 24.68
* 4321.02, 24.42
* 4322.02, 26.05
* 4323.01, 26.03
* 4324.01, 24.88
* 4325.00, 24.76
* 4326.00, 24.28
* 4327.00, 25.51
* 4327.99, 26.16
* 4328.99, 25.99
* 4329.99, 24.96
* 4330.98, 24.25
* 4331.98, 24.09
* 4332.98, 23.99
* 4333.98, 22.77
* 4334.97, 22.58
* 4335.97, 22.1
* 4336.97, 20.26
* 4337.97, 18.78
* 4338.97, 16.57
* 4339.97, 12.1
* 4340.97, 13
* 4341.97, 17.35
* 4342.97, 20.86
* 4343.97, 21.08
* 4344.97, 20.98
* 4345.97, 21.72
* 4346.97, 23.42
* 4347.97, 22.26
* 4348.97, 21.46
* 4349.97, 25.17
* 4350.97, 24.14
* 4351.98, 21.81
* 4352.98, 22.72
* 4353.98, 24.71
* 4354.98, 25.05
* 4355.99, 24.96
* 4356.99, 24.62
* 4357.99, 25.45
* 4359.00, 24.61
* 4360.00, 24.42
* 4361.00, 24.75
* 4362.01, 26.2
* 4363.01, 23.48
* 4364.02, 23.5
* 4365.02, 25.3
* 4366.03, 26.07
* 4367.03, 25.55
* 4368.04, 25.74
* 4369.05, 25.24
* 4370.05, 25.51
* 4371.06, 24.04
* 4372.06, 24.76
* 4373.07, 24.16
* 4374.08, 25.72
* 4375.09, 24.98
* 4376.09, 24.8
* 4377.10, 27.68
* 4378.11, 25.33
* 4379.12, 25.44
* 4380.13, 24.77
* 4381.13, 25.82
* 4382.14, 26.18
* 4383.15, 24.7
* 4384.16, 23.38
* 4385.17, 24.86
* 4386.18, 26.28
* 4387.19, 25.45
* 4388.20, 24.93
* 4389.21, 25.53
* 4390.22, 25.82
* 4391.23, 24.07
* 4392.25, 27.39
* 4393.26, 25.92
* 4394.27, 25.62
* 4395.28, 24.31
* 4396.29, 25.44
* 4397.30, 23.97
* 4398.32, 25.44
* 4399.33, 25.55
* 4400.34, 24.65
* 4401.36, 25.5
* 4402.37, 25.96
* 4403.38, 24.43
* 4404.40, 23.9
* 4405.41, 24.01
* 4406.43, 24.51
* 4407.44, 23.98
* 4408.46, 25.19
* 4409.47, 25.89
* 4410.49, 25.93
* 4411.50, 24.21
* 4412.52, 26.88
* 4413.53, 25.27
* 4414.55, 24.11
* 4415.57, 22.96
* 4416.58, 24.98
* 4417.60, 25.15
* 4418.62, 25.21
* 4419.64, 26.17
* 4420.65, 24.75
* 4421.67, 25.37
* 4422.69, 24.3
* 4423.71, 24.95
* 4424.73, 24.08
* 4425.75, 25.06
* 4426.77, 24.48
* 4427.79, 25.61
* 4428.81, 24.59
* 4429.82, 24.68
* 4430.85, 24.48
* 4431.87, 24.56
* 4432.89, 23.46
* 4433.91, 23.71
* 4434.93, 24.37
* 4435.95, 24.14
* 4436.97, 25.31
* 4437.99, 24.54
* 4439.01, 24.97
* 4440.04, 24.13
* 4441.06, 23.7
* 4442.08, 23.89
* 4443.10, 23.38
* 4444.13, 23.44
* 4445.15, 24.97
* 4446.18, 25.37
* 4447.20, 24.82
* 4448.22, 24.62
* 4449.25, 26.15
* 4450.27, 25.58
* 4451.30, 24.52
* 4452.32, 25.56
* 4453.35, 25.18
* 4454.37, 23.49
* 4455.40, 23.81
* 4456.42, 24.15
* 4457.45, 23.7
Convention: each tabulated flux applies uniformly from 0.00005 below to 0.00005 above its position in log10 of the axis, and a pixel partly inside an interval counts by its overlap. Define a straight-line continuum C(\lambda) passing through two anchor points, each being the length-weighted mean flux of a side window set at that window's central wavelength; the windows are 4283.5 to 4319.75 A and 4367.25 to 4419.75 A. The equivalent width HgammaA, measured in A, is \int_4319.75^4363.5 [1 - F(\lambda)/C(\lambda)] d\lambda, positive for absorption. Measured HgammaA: 3.29 A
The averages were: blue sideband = 24.5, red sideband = 25.1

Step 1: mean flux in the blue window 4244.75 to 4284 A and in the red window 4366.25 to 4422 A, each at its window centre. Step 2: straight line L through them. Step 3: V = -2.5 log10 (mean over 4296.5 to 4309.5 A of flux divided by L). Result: 0.05 mag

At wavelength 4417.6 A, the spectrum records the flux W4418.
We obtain 25.15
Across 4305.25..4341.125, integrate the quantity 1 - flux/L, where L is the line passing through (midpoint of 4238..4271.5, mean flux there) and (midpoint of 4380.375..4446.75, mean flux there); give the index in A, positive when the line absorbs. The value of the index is 2.5 A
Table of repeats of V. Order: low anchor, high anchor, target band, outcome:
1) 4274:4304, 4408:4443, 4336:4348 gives 0.29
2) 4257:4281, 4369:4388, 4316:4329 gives 0.00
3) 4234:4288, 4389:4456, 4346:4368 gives 0.03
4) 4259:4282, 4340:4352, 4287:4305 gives -0.03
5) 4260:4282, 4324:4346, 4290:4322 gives -0.05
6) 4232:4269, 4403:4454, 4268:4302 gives 0.02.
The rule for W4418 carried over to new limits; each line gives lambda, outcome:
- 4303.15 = 22.82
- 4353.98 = 24.71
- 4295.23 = 23.46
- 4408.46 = 25.19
